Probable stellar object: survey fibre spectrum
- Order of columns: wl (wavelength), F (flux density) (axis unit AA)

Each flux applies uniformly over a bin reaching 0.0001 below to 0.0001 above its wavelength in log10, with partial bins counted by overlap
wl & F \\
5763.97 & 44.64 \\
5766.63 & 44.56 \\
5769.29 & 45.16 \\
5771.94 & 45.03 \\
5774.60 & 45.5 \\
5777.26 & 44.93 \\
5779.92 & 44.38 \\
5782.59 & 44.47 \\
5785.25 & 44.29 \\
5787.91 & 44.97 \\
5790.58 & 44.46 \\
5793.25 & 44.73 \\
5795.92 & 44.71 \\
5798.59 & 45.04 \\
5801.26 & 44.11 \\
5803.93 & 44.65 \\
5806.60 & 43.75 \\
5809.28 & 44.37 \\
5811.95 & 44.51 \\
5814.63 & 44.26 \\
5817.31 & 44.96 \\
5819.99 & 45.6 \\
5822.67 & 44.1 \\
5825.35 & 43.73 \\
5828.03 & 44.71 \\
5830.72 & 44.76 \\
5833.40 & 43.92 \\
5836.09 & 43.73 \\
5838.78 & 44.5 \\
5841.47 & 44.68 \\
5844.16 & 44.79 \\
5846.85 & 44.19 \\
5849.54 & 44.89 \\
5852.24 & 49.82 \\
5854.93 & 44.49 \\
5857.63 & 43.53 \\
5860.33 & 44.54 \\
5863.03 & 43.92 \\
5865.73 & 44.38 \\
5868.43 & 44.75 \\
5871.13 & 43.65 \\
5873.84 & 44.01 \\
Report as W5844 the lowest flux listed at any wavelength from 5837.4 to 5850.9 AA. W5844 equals 44.19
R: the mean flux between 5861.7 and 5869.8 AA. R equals 44.4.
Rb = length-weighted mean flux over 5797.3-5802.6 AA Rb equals 44.6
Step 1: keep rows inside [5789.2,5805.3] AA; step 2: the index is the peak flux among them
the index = 45.04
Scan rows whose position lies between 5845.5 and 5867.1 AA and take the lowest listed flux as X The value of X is 43.53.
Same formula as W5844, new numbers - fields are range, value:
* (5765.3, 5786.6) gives 44.29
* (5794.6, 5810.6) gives 43.75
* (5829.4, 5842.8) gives 43.73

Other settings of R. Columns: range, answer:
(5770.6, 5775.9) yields 45.3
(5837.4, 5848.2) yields 44.6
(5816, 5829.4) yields 44.6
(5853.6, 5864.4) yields 44.1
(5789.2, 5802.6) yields 44.6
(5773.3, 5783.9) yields 44.8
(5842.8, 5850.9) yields 44.6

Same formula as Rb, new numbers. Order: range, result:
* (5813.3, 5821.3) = 44.9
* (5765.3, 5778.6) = 45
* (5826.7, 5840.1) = 44.3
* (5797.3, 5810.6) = 44.4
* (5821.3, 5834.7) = 44.3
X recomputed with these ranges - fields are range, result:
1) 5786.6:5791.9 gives 44.46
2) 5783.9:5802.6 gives 44.11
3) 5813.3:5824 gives 44.1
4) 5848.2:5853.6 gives 44.89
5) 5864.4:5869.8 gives 44.38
